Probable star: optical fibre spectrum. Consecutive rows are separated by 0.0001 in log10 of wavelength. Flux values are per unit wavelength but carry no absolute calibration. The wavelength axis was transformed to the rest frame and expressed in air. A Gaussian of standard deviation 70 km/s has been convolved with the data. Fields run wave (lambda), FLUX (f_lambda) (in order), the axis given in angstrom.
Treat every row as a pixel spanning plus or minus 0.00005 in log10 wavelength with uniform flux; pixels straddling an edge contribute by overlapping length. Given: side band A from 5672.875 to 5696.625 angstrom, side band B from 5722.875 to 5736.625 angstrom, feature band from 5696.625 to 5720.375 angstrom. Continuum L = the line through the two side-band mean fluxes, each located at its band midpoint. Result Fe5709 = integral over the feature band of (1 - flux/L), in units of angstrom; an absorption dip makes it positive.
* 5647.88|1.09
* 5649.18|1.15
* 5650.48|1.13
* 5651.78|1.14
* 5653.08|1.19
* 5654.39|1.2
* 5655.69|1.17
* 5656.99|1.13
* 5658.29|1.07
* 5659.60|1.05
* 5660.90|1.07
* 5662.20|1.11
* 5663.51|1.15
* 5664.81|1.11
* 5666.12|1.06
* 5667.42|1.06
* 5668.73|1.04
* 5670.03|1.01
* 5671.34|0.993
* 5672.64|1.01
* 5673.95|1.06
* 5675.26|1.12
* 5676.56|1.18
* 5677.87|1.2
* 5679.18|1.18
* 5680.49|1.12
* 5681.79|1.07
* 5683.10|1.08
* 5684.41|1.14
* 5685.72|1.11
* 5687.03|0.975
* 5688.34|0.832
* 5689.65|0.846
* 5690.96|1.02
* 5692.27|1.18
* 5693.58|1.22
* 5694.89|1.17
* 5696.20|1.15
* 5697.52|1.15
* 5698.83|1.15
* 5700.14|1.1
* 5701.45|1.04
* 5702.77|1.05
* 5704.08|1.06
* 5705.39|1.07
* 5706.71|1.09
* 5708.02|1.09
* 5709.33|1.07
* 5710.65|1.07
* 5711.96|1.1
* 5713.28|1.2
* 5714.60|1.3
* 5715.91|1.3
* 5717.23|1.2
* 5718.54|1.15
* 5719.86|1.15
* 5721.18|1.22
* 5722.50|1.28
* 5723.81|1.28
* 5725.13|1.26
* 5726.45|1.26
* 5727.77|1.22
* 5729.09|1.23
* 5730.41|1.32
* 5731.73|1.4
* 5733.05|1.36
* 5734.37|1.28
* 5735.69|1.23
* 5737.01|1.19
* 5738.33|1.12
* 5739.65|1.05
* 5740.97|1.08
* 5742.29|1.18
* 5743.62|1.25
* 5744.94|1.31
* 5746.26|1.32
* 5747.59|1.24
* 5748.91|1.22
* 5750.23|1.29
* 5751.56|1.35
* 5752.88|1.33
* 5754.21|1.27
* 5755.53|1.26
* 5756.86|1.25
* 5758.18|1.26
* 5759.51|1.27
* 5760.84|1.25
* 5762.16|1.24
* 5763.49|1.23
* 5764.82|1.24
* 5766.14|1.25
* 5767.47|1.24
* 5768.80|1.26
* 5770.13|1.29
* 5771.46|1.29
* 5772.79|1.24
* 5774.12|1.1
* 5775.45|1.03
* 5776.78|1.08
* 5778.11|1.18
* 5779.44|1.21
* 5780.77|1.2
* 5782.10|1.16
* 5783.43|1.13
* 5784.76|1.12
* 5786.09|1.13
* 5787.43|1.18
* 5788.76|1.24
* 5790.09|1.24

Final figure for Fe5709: 1.2 angstrom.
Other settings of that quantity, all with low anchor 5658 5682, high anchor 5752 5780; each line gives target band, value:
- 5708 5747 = -1.5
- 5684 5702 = 0.7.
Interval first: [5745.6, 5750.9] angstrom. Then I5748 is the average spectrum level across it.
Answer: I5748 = 1.27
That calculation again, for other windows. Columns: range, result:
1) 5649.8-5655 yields 1.16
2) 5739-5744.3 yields 1.14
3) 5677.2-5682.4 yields 1.14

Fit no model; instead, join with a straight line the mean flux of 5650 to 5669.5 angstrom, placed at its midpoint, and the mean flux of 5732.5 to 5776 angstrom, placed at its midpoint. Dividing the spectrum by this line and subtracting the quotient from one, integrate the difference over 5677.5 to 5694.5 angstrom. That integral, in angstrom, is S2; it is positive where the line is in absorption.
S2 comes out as 1.1 angstrom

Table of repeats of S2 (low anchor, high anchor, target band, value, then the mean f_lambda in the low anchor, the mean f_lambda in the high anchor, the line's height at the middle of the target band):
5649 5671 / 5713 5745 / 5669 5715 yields 2.9 angstrom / 1.11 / 1.23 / 1.16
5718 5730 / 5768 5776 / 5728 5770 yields -1.2 angstrom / 1.23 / 1.2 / 1.22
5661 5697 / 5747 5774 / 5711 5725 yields -0.6 angstrom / 1.08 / 1.26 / 1.17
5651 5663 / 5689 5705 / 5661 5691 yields 1.2 angstrom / 1.13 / 1.09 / 1.11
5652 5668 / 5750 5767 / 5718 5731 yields -0.2 angstrom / 1.11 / 1.27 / 1.21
